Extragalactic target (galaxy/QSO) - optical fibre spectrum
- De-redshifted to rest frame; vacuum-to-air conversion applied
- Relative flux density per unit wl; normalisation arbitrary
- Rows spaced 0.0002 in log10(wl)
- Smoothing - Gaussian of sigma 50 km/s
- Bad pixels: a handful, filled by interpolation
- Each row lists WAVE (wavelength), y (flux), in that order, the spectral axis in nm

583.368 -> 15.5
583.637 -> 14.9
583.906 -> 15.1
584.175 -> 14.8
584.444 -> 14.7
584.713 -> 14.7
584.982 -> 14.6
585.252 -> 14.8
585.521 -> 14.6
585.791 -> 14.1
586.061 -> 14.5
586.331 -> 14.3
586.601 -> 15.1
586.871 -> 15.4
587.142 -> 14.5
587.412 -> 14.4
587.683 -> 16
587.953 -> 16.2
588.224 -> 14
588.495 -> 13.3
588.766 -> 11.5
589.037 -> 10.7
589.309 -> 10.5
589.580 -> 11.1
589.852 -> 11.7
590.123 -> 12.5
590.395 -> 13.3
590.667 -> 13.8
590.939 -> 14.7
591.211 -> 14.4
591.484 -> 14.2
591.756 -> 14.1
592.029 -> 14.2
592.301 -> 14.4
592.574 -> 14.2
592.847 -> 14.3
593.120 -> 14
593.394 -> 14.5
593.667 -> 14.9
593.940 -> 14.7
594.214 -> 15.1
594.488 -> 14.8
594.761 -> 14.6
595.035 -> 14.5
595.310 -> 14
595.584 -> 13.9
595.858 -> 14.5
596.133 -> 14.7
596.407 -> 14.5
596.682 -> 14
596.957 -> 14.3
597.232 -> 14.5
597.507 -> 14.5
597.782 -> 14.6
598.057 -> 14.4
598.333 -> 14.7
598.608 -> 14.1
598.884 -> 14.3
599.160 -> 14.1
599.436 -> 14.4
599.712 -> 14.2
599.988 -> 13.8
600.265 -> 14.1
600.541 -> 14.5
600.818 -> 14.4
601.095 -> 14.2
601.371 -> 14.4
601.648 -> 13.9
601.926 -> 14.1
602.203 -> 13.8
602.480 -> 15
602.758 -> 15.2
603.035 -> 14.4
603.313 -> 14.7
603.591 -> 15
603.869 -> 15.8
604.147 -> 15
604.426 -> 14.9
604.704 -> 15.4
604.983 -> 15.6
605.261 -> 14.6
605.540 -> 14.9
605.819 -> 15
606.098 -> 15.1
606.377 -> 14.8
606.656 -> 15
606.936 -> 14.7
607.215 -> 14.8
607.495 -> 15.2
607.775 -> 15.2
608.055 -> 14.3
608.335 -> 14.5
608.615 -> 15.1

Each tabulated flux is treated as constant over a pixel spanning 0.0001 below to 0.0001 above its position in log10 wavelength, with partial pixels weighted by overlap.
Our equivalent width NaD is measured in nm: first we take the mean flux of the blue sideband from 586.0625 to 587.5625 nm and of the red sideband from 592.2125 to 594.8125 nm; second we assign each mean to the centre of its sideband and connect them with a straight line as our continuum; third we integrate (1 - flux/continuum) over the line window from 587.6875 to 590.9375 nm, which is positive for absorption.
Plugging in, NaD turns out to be 0.41 nm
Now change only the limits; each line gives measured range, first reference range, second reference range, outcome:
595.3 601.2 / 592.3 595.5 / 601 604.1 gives 0.10 nm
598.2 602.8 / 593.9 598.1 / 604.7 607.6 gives 0.13 nm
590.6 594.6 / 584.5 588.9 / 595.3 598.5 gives 0.00 nm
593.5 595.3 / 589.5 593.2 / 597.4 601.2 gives -0.10 nm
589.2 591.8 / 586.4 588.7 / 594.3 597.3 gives 0.28 nm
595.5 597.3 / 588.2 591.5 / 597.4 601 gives -0.07 nm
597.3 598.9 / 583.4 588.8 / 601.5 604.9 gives 0.03 nm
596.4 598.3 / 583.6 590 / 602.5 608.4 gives 0.02 nm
